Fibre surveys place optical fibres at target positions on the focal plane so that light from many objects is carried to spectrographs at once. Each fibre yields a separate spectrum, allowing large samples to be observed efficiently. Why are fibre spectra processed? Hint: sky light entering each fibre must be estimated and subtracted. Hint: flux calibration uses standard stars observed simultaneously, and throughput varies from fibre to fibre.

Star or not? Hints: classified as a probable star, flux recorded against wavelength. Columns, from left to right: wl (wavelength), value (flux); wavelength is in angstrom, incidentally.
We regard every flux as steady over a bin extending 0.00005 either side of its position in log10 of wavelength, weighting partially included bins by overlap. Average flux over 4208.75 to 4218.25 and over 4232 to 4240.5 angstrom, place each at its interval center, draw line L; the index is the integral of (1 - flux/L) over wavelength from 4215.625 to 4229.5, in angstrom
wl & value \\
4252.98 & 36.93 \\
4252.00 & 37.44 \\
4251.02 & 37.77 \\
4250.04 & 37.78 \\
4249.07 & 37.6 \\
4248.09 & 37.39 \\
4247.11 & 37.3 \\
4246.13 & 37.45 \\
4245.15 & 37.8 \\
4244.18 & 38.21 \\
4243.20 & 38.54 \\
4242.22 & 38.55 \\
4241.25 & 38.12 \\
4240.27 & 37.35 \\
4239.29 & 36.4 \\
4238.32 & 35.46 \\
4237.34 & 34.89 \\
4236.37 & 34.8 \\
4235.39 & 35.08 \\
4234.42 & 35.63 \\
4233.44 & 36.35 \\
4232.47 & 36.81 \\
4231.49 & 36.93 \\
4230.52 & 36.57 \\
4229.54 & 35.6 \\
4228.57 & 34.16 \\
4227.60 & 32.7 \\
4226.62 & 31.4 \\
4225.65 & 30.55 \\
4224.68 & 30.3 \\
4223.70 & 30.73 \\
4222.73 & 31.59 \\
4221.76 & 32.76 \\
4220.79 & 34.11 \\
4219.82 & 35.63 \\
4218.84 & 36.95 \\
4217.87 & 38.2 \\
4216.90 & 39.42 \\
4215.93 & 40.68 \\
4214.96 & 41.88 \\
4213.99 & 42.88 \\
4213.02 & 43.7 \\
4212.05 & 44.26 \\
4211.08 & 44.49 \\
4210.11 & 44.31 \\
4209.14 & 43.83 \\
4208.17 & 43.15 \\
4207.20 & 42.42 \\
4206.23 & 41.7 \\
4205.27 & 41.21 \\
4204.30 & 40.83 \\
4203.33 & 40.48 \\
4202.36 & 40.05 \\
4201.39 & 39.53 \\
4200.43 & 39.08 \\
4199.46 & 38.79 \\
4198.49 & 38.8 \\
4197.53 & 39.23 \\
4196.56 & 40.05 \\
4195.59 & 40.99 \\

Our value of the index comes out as 2.0 angstrom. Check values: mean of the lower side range 42.4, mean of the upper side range 35.8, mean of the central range 34.2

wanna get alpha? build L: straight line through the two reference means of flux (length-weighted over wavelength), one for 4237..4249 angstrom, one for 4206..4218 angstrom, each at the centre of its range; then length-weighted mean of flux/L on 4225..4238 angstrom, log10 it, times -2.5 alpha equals 0.13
